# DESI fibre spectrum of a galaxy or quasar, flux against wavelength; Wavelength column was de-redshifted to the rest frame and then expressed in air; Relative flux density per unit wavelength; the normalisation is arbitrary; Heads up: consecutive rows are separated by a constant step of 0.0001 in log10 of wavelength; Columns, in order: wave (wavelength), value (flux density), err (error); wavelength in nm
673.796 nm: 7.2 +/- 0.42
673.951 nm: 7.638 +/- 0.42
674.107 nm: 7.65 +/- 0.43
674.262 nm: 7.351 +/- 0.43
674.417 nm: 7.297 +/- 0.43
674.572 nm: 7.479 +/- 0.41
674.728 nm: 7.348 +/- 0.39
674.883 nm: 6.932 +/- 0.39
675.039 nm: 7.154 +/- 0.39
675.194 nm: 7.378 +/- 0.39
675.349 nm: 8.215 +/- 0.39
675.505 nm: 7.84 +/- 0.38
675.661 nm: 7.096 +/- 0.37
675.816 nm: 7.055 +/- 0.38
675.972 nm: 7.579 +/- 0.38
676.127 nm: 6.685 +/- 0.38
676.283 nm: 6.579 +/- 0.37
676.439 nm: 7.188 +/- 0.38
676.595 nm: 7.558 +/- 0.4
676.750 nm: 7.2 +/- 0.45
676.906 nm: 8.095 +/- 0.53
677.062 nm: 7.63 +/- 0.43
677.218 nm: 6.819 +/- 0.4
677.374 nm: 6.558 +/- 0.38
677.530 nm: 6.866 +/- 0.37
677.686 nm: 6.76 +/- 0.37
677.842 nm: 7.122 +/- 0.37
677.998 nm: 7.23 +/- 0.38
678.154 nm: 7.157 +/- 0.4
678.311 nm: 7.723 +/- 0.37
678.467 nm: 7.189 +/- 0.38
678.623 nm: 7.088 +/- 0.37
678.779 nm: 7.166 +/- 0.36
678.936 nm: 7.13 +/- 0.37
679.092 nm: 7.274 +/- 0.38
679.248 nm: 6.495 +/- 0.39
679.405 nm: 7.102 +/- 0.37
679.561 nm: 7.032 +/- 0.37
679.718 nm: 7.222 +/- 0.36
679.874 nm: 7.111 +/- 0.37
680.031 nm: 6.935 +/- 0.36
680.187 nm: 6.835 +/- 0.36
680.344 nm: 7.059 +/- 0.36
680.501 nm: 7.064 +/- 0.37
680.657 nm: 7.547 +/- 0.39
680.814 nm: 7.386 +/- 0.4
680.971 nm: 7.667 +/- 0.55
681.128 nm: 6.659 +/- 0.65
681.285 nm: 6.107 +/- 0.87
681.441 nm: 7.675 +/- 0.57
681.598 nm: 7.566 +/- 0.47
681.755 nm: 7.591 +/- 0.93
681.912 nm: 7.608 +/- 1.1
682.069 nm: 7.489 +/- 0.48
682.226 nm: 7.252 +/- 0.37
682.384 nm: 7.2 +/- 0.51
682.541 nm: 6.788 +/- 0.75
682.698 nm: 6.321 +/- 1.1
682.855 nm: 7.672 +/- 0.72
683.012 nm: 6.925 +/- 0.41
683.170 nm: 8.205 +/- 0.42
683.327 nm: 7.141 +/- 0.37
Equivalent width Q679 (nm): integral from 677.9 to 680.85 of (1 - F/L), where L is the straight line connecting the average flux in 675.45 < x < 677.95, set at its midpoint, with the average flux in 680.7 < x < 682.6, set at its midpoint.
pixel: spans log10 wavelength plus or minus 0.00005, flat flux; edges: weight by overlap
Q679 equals 0.03 nm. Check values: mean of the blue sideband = 7.16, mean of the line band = 7.14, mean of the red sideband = 7.26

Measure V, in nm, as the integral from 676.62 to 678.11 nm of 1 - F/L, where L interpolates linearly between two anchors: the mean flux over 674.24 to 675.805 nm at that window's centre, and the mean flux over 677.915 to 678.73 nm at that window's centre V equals 0.03 nm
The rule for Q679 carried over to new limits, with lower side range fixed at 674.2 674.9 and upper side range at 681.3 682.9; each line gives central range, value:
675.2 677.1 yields -0.022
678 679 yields 0.006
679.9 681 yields 0.013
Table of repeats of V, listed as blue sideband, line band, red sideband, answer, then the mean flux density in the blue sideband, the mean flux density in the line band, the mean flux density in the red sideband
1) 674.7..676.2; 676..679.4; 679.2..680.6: 0.019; 7.33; 7.13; 7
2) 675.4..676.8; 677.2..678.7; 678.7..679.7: 0.011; 7.22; 7.06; 7.04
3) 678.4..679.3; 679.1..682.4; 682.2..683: -0.059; 7.08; 7.17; 7.02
